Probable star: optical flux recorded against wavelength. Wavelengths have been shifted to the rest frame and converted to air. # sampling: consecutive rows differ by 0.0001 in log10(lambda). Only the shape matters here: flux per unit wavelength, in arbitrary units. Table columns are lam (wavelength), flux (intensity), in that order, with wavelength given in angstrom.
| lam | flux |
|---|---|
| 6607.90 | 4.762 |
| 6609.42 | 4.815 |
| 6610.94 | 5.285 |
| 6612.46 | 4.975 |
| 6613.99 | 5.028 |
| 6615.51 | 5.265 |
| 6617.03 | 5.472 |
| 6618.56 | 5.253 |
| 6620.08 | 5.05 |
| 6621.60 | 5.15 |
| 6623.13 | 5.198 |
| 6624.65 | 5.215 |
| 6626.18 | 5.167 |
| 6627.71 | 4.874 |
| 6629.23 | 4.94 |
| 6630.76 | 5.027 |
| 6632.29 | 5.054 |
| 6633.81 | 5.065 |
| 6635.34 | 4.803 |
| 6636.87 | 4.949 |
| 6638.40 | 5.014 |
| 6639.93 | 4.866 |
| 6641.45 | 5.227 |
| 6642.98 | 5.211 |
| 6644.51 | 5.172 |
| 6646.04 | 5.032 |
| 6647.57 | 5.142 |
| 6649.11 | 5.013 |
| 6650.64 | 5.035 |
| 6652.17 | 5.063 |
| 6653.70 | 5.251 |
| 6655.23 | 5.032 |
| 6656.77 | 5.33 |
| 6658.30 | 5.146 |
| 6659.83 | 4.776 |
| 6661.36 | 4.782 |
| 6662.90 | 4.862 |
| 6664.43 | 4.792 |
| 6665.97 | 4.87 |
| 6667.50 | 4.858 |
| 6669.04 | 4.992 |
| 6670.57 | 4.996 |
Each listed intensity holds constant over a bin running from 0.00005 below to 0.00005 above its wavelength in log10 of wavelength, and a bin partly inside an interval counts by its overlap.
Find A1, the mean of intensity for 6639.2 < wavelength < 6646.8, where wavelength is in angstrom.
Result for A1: 5.11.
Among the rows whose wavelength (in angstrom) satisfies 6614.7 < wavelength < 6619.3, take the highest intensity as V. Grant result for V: 5.472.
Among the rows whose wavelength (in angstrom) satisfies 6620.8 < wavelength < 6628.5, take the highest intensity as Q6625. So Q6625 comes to 5.215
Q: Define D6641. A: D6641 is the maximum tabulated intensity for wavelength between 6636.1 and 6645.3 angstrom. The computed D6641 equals 5.227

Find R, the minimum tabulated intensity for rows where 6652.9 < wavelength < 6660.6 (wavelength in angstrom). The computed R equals 4.776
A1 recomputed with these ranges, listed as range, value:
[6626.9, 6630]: 4.91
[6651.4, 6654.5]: 5.16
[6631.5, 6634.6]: 5.06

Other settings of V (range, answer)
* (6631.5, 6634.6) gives 5.065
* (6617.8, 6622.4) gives 5.253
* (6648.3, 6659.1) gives 5.33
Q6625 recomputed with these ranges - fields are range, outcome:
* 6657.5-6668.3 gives 5.146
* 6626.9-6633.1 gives 5.054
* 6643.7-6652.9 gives 5.172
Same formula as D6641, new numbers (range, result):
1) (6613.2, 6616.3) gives 5.265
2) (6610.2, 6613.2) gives 5.285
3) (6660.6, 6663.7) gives 4.862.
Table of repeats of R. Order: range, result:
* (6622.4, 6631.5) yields 4.874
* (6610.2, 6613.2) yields 4.975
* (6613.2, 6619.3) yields 5.028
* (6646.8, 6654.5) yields 5.013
